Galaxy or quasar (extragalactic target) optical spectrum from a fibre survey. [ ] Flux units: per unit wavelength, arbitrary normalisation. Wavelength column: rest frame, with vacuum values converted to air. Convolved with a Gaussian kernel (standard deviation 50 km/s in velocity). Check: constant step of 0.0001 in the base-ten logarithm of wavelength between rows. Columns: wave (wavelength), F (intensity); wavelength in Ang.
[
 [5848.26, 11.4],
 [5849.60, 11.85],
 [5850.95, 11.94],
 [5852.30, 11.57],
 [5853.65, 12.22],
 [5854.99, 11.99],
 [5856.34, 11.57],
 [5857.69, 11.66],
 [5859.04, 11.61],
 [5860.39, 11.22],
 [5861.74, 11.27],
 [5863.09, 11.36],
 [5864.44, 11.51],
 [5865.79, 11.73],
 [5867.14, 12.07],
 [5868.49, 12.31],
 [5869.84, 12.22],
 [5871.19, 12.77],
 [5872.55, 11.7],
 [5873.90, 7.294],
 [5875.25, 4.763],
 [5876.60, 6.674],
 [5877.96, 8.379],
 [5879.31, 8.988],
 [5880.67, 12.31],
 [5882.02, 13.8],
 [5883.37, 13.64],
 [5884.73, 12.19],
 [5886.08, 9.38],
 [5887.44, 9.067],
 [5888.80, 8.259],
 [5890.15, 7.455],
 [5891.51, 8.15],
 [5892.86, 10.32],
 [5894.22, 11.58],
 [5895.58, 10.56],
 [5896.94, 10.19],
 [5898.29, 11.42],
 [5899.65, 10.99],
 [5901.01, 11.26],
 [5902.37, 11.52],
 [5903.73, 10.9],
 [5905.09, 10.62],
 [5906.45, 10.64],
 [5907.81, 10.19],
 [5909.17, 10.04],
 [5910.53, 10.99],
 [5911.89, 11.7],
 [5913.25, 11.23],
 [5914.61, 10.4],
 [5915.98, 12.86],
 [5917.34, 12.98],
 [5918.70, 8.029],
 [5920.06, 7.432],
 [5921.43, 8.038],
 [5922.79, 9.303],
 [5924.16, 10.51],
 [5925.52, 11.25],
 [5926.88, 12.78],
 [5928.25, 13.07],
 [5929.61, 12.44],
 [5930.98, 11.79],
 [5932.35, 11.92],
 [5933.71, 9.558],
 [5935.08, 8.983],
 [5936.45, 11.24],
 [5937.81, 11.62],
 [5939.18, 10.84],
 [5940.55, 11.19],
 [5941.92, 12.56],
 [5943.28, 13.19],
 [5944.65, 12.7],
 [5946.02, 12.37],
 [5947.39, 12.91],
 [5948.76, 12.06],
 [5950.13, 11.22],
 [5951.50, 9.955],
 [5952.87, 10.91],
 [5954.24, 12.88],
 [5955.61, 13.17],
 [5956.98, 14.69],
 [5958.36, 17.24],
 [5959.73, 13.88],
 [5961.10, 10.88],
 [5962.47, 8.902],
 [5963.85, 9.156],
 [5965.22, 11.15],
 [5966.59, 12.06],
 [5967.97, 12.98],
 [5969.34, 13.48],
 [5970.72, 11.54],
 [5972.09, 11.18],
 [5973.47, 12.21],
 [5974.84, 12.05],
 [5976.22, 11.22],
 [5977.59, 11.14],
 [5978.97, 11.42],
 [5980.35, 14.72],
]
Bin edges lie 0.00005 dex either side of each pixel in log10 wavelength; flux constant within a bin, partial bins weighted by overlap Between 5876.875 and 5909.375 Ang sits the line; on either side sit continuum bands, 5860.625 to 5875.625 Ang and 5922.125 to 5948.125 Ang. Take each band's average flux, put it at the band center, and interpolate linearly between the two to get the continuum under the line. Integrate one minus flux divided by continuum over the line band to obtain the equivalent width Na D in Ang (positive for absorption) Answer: 2.1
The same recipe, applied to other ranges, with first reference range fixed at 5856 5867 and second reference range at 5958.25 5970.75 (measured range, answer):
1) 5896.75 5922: 2.34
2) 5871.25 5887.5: 2.24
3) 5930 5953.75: 0.68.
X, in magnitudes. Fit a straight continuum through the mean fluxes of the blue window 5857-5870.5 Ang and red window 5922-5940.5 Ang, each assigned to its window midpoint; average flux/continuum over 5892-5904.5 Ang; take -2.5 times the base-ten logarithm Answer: 0.05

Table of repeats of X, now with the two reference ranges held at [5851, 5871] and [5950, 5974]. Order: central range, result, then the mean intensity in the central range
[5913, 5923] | 0.19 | 10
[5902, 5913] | 0.10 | 10.8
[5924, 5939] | 0.06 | 11.4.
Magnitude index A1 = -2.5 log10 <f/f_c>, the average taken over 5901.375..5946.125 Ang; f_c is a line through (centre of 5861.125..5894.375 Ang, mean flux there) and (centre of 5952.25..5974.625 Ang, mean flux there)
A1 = 0.03 mag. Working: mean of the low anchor 10.3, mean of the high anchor 12.3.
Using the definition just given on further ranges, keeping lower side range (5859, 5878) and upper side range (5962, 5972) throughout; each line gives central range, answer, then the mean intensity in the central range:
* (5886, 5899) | 0.11 mag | 9.65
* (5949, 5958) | -0.10 mag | 12.3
